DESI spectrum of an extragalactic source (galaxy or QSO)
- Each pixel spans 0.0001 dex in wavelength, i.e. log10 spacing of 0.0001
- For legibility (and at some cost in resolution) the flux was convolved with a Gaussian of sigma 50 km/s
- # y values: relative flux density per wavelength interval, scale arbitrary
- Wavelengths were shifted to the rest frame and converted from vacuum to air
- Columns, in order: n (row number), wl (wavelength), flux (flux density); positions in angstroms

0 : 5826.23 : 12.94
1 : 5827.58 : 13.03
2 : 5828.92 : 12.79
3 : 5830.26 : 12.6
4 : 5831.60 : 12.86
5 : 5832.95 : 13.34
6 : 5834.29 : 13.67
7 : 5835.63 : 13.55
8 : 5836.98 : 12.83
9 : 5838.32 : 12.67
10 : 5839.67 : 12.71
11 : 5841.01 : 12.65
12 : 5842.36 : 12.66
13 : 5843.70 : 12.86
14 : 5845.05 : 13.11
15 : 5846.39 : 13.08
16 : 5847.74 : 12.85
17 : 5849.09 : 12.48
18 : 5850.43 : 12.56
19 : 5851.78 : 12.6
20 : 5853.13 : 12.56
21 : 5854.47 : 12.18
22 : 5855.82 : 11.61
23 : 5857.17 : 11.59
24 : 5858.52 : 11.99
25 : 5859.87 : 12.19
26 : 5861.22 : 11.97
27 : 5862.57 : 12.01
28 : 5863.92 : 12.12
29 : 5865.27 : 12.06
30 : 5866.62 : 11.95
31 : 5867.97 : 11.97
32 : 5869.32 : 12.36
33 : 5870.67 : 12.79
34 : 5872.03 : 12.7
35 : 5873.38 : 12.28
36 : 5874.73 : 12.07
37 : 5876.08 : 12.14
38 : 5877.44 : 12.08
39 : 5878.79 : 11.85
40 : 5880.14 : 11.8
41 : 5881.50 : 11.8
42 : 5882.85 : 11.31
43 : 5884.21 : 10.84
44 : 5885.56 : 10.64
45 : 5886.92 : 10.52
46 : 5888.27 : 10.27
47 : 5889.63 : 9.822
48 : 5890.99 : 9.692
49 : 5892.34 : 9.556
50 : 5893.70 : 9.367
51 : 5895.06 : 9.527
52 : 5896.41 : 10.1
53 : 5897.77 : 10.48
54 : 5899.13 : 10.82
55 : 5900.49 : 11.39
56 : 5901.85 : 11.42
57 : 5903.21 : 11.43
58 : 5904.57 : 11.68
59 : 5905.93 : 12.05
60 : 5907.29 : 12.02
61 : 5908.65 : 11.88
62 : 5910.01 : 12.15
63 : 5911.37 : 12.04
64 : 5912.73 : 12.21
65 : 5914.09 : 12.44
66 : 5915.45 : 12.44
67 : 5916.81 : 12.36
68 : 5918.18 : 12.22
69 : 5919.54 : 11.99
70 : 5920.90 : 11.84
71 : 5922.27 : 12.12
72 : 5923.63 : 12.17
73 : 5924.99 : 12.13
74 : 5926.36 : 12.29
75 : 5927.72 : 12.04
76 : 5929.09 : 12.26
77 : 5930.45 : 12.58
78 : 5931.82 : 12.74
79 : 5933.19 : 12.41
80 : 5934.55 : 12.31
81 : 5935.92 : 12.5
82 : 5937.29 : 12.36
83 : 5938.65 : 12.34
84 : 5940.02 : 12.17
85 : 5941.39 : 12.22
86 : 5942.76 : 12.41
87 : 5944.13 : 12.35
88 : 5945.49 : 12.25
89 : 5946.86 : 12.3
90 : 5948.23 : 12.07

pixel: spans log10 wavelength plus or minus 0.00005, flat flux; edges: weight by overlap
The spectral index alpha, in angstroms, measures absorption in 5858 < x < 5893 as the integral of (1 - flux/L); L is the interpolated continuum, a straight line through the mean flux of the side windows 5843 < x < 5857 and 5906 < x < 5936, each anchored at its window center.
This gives 2.5 angstroms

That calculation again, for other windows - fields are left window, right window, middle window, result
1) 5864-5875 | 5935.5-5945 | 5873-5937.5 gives 3.8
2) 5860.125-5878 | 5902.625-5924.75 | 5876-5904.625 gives 3.2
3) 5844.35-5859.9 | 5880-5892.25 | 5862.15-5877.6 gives -1.0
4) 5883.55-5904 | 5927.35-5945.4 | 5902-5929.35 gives -1.6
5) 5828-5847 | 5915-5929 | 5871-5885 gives 0.8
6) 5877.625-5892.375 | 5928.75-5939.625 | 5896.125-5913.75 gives -0.1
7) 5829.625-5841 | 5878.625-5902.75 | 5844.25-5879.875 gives -1.3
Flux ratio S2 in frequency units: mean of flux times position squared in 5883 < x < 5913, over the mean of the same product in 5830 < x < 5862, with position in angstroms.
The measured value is 0.9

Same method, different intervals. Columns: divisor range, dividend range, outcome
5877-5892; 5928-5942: 1.15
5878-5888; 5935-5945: 1.12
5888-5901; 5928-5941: 1.25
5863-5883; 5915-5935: 1.03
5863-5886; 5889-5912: 0.92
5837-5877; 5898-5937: 0.99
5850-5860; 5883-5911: 0.90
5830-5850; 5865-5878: 0.96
